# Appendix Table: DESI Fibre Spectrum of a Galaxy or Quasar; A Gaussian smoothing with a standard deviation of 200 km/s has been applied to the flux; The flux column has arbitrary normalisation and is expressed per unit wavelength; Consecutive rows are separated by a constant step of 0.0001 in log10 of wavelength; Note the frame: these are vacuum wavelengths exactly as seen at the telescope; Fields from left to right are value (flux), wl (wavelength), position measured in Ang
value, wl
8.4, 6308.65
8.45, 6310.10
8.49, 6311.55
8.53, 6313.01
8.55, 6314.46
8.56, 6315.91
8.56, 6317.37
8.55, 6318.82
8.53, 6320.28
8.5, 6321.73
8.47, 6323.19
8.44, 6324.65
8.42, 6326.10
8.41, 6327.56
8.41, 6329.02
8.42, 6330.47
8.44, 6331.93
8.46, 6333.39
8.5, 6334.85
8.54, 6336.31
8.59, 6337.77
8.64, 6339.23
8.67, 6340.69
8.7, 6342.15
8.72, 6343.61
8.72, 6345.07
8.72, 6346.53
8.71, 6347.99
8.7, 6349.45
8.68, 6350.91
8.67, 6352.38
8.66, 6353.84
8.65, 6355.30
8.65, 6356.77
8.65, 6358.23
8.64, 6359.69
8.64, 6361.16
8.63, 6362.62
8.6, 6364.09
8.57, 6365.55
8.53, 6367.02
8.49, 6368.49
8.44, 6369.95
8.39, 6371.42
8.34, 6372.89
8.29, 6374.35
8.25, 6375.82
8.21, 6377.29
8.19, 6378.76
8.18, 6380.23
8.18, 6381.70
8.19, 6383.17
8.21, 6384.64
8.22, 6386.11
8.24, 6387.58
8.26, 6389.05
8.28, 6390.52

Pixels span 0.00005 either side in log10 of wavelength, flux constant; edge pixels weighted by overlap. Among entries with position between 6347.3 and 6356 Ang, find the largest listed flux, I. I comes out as 8.71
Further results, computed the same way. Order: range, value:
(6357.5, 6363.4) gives 8.65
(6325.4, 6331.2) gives 8.42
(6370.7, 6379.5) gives 8.39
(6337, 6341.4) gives 8.67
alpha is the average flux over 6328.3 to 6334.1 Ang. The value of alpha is 8.44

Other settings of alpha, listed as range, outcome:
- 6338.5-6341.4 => 8.65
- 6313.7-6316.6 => 8.58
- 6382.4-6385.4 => 8.2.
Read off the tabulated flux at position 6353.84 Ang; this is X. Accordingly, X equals 8.66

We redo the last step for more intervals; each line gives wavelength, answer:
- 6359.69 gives 8.64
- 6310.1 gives 8.45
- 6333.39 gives 8.46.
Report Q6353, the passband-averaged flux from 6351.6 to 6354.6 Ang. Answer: 8.66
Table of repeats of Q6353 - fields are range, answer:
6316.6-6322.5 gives 8.53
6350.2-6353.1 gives 8.65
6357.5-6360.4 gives 8.66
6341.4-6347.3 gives 8.72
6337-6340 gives 8.61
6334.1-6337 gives 8.51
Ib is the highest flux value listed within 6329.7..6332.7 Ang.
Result 8.44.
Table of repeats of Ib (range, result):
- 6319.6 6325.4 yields 8.53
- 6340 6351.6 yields 8.72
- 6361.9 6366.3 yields 8.63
